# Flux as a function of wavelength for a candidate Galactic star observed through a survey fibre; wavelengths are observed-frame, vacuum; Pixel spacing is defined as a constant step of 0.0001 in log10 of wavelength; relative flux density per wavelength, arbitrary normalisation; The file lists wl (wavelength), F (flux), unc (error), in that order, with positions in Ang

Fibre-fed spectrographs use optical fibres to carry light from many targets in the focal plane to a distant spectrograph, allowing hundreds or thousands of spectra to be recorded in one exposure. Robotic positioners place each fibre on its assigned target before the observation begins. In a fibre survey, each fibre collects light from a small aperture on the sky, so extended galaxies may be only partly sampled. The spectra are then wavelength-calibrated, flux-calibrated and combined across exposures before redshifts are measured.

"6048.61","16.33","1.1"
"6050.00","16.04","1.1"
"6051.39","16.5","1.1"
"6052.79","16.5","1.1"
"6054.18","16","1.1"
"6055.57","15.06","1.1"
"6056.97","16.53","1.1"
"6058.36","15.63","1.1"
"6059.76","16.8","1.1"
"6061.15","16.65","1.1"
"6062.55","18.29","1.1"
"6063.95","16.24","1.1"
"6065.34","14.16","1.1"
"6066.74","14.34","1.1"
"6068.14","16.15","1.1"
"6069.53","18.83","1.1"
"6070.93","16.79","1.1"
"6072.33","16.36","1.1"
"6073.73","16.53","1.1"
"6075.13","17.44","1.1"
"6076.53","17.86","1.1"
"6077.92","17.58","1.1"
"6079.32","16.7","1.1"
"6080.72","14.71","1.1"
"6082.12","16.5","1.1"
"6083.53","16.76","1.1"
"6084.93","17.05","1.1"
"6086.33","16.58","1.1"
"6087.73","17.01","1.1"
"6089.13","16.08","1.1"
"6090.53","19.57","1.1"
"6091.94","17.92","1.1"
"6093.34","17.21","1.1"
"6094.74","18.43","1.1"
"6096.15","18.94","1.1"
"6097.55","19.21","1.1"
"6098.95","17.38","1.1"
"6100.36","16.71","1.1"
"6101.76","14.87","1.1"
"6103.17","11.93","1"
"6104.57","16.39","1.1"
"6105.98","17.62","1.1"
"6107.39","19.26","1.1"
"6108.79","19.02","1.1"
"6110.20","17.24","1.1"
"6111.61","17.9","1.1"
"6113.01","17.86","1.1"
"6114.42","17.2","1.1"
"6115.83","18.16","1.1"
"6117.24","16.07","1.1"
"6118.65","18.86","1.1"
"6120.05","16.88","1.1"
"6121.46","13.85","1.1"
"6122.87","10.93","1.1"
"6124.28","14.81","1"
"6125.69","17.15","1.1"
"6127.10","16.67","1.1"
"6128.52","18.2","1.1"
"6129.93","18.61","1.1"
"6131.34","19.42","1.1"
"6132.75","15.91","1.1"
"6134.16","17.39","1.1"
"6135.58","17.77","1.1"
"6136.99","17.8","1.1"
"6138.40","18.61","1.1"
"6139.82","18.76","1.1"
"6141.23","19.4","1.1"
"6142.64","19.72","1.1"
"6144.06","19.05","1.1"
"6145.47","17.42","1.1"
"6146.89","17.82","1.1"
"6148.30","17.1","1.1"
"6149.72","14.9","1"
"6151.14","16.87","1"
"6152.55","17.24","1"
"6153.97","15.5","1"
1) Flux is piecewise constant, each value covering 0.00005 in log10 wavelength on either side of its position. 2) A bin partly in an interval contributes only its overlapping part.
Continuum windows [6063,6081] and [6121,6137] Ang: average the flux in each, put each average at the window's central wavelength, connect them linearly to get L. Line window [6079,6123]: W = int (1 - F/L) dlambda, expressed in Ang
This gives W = -1.2 Ang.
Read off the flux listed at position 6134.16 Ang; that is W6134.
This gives 17.39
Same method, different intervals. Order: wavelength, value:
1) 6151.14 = 16.87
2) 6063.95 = 16.24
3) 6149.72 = 14.9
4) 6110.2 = 17.24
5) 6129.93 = 18.61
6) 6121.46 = 13.85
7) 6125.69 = 17.15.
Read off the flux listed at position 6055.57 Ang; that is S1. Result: 15.06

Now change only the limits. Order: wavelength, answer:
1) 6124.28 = 14.81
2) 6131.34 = 19.42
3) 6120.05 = 16.88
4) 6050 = 16.04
